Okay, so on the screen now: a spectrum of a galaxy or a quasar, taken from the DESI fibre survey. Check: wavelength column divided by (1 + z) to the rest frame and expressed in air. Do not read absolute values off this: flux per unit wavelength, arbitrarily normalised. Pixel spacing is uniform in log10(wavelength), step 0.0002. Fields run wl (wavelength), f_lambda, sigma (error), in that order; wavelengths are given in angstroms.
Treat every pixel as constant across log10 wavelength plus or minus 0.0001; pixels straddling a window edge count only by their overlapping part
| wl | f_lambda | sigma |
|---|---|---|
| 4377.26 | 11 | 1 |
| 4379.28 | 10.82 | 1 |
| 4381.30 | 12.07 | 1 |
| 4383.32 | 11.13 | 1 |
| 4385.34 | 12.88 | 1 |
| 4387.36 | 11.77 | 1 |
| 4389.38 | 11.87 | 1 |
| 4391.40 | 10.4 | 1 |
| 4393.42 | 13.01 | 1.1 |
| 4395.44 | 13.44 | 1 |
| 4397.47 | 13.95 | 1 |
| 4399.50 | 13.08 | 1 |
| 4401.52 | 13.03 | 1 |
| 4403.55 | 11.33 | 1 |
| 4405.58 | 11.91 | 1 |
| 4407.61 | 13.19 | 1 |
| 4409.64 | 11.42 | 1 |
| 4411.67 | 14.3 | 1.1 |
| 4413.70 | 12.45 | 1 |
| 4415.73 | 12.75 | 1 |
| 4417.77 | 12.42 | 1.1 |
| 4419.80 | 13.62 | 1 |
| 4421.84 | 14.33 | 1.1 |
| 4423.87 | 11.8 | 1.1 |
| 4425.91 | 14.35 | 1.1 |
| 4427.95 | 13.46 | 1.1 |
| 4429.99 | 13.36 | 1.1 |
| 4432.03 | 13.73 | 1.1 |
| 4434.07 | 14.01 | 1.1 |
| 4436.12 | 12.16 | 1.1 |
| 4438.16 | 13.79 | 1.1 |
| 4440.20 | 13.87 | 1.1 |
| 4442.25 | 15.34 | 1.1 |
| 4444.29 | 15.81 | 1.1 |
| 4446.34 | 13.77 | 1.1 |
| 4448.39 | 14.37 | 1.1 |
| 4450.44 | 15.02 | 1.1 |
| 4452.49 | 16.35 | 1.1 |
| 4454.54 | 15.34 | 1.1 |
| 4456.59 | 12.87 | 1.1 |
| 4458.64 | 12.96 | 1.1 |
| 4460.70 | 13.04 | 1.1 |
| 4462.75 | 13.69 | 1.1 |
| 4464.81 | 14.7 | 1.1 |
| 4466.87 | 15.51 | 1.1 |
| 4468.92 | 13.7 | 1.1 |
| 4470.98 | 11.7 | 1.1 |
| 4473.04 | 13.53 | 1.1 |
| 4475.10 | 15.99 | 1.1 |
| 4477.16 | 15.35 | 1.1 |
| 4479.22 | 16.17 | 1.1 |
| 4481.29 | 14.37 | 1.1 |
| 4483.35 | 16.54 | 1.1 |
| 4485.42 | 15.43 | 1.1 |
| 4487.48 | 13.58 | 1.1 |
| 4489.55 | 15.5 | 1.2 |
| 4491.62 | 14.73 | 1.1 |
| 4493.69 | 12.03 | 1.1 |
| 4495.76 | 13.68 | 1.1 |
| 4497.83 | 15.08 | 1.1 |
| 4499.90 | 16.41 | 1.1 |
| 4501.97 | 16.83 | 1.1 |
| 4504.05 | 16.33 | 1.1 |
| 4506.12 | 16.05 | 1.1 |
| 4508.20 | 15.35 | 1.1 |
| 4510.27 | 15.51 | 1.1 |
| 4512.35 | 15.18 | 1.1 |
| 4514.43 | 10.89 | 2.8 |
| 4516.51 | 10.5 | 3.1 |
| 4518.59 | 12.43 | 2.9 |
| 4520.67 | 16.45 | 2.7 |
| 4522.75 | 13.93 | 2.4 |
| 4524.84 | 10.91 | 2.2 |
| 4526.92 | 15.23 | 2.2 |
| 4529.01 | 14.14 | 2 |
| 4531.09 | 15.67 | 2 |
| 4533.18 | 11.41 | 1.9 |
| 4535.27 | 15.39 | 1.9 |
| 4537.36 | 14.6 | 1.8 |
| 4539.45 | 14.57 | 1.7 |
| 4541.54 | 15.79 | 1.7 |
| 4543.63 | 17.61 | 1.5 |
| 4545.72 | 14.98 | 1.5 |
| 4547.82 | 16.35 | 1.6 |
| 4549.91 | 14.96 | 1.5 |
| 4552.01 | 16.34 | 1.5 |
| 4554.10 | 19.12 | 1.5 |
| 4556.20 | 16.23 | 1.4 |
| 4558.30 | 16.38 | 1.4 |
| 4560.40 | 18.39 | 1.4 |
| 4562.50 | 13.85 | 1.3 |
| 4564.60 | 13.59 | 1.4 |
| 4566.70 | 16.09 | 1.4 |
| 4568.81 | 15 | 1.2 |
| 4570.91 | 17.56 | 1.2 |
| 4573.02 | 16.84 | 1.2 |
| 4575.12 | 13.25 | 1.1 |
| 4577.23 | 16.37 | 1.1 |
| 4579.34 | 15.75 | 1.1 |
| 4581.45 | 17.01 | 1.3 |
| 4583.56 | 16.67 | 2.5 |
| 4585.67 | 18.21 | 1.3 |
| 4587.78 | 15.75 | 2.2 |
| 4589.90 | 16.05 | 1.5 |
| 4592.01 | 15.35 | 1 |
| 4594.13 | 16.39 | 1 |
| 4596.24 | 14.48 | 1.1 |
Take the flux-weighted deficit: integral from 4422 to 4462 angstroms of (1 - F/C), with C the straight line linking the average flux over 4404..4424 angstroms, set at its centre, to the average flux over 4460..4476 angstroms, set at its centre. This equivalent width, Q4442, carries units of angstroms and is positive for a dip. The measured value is -1.6 angstroms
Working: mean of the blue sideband 12.8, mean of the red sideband 14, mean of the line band 14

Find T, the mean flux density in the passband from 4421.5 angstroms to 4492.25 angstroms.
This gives 14.3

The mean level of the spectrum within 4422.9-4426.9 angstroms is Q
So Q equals 13.1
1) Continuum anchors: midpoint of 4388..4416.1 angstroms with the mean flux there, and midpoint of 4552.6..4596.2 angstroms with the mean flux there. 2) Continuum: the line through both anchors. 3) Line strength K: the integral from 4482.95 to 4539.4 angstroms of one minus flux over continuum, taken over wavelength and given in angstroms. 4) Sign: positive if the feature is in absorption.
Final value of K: 1.6 angstroms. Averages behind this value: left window 12.6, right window 16.2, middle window 14.4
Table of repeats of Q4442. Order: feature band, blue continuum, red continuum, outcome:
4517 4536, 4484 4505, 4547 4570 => 2.1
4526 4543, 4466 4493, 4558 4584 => 0.8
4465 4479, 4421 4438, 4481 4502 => 0.0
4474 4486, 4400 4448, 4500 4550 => -1.3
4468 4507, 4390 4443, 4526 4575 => -1.3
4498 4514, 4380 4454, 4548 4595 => -0.9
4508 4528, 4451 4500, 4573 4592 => 2.1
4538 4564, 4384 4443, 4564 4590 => -1.0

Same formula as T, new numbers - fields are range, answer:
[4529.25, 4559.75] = 15.7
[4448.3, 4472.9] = 14.1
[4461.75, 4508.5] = 14.9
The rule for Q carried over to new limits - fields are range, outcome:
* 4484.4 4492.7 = 14.8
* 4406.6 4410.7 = 12.3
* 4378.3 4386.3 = 11.7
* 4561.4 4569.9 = 14.7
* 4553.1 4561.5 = 17.5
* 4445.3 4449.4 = 14.1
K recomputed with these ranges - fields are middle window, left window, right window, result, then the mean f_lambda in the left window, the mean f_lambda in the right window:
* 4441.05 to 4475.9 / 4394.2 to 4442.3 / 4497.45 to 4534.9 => -1.71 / 13.2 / 14.4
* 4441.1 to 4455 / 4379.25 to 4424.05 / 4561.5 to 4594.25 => -1.78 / 12.5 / 15.8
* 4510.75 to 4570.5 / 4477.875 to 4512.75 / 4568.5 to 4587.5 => 3.57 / 15.2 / 16.3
